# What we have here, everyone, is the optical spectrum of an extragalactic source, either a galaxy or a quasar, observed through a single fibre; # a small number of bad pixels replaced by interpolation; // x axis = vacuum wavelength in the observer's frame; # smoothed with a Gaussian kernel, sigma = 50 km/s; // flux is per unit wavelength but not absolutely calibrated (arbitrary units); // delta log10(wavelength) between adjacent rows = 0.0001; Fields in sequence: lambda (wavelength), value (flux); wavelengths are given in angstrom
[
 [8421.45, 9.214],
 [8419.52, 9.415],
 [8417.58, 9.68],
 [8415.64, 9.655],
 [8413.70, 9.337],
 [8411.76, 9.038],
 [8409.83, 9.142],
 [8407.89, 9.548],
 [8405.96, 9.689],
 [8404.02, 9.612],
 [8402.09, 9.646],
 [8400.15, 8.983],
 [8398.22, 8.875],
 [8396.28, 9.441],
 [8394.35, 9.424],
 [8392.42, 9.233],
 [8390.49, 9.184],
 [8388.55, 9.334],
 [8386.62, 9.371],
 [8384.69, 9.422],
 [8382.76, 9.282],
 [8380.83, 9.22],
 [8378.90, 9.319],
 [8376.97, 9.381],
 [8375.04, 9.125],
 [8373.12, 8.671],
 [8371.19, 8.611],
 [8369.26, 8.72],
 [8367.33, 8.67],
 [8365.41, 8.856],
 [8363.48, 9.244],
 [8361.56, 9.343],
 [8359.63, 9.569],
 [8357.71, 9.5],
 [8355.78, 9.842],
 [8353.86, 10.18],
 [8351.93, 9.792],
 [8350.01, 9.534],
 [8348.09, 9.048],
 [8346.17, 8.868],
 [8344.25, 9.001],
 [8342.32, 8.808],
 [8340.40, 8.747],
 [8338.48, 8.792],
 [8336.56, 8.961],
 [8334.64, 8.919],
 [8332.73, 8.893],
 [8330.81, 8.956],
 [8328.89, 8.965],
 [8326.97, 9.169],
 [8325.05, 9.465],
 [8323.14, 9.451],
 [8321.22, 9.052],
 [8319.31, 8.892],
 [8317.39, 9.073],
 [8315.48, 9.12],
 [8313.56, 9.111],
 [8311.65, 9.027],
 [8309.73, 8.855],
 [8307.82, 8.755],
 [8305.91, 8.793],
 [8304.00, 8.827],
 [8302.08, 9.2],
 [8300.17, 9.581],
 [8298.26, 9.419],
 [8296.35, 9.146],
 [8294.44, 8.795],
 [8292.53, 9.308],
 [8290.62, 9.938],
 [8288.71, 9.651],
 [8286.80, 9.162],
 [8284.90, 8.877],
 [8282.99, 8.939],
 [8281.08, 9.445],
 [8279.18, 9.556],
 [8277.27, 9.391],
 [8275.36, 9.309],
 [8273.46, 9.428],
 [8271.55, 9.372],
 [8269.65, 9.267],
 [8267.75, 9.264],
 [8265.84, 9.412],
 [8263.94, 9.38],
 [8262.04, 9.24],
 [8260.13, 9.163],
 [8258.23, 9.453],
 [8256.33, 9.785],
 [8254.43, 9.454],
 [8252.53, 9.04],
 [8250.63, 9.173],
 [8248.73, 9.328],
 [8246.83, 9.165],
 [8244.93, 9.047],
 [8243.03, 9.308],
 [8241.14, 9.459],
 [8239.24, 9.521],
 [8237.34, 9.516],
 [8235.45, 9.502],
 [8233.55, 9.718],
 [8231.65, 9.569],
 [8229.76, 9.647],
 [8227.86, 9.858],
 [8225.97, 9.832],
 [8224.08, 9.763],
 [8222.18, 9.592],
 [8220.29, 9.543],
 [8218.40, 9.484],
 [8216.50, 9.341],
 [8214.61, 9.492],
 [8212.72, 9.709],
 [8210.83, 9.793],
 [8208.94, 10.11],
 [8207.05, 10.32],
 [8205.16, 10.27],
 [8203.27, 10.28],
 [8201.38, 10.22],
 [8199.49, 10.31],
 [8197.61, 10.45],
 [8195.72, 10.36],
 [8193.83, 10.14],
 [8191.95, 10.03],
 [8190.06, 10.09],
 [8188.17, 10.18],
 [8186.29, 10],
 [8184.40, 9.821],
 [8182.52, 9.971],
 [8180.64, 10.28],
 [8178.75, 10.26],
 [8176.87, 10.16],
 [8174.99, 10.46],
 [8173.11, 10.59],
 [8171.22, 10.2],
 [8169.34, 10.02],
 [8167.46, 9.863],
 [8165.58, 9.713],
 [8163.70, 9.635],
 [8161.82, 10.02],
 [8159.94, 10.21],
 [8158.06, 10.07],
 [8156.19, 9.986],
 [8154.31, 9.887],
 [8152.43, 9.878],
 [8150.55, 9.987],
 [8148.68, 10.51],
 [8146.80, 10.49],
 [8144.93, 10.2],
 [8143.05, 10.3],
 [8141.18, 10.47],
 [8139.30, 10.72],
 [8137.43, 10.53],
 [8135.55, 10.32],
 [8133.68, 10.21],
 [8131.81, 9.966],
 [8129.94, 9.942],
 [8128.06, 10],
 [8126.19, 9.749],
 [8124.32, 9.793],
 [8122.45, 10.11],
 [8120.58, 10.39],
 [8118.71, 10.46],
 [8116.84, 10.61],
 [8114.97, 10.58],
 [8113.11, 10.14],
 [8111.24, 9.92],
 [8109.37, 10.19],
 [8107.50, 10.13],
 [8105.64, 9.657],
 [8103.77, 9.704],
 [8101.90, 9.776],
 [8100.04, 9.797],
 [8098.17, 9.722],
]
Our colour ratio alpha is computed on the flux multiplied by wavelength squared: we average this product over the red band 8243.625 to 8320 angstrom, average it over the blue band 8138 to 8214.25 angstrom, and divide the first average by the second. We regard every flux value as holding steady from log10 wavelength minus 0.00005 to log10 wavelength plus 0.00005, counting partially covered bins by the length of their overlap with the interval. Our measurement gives 0.93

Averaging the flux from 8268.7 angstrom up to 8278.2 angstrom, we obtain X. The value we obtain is 9.36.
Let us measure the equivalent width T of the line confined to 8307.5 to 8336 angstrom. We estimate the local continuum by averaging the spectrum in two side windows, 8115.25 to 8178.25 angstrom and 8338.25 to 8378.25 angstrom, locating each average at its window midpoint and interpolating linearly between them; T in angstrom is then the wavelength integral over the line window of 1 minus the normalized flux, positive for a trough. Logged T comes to 0.9 angstrom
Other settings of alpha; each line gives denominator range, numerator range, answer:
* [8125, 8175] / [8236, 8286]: 0.94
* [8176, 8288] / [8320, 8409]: 0.99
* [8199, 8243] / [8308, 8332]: 0.95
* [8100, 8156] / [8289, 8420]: 0.96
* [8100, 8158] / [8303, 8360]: 0.94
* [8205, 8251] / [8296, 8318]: 0.96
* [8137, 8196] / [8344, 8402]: 0.96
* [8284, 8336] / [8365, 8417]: 1.03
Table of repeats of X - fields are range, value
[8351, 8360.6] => 9.77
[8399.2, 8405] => 9.41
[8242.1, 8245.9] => 9.17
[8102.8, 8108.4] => 9.83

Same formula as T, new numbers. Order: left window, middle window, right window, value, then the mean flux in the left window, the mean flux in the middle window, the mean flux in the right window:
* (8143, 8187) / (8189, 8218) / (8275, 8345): -0.62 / 10.1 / 10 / 9.11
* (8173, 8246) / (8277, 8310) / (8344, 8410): 1.31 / 9.89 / 9.21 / 9.28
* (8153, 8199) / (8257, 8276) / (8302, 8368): 0.42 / 10.1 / 9.34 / 9.12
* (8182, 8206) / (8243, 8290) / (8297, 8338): 1.04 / 10.2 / 9.31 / 9.07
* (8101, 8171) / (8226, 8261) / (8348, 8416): 1.15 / 10.1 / 9.44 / 9.3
